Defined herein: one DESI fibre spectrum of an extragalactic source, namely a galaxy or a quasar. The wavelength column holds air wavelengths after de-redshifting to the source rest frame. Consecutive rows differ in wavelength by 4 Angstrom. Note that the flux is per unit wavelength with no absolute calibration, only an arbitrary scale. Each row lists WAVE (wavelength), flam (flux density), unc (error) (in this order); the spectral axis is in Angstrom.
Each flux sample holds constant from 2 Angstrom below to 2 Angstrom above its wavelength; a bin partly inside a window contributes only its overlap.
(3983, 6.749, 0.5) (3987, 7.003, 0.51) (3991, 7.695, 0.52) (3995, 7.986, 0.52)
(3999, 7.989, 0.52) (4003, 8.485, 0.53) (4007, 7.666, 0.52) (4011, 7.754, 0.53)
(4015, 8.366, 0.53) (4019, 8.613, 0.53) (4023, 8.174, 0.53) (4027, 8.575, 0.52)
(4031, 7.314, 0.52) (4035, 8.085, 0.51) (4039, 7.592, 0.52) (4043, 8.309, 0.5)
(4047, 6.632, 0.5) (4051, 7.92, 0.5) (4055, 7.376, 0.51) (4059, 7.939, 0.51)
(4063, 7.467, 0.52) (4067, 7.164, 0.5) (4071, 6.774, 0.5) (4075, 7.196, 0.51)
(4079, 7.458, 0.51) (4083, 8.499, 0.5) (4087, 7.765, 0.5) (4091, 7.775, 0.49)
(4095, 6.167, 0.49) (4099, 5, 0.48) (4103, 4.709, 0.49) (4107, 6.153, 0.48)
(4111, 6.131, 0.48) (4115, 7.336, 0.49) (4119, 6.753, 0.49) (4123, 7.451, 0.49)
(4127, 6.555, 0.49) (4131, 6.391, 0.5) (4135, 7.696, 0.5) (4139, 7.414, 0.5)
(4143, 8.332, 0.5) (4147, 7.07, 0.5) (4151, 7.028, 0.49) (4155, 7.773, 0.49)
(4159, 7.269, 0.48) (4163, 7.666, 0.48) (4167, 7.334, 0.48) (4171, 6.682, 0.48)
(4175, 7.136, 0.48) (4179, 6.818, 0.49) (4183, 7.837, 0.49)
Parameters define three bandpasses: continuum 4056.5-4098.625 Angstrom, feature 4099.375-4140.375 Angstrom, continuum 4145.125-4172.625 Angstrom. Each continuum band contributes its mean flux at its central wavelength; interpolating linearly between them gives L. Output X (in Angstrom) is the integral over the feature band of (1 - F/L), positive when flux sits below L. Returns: 4.0 Angstrom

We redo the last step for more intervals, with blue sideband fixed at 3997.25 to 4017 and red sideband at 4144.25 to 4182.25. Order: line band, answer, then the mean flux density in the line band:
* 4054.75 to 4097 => 1.52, 7.42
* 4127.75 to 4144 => 0.10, 7.33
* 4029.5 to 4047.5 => 0.49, 7.67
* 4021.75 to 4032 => -0.17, 8.08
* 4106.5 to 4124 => 1.66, 6.78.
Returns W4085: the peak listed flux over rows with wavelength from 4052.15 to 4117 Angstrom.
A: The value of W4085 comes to 8.499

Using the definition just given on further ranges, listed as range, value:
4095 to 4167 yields 8.332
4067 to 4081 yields 7.458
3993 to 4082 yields 8.613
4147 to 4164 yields 7.773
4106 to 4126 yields 7.451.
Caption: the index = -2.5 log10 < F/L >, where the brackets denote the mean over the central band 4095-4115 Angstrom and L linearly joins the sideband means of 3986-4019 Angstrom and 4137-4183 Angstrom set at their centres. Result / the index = 0.30 mag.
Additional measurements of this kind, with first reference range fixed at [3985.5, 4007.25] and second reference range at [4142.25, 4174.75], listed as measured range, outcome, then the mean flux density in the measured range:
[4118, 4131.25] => 0.092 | 6.84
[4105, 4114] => 0.192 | 6.27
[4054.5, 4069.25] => 0.022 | 7.49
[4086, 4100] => 0.126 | 6.72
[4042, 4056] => 0.022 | 7.52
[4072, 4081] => 0.048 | 7.27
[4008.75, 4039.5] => -0.045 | 8.08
